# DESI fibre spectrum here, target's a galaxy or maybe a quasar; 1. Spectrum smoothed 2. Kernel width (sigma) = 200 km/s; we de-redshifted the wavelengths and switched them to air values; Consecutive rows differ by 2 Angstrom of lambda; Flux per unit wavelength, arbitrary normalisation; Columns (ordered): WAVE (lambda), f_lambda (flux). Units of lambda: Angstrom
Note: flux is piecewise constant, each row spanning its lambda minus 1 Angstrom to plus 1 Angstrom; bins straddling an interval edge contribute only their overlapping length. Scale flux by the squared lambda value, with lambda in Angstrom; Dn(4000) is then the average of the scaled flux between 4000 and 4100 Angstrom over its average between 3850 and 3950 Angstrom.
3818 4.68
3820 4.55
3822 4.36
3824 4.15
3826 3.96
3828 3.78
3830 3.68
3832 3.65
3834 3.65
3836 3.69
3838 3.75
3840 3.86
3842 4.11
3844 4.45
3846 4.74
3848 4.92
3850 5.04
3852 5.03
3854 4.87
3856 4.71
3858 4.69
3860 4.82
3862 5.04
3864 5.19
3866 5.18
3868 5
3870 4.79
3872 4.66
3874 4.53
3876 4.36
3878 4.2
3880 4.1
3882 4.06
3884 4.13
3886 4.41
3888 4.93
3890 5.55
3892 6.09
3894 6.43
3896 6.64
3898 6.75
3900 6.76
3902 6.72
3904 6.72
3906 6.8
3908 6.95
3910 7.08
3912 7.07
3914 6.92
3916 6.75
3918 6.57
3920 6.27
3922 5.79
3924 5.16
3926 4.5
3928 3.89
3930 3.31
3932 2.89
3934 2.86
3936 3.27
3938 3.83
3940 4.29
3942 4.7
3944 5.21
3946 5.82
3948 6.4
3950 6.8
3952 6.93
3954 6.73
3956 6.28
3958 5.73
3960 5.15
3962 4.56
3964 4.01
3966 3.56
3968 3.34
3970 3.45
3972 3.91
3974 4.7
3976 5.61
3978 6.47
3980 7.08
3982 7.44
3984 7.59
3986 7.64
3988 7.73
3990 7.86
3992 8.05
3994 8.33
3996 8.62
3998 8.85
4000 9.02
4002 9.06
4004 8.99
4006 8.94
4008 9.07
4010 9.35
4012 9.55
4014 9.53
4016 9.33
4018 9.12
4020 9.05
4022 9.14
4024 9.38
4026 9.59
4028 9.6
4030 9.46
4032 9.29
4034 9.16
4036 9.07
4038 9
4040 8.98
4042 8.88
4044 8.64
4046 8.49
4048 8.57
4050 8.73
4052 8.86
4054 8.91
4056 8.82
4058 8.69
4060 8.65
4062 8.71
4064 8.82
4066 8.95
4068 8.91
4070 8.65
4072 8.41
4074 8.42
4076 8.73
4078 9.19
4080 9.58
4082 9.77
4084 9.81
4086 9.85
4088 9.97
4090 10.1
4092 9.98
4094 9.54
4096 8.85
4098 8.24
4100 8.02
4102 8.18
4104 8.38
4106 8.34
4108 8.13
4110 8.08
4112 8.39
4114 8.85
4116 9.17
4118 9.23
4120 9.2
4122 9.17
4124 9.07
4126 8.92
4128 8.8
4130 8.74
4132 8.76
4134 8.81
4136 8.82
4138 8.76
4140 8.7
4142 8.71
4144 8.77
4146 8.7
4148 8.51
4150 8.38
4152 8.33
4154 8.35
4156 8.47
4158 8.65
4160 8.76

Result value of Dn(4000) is 1.9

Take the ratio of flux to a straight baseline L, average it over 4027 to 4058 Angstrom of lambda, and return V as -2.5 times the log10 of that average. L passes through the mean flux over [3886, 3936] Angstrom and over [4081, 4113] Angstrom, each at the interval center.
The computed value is -0.12 mag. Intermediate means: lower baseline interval 5.73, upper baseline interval 8.98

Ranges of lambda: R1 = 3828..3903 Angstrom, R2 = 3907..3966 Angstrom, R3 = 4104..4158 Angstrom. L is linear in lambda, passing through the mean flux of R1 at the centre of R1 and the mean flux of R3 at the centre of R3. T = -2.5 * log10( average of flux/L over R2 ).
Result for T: 0.096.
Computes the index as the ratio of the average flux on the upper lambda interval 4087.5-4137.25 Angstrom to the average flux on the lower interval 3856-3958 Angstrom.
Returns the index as 1.6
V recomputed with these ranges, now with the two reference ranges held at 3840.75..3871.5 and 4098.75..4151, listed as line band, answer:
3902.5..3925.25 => -0.16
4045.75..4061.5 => -0.14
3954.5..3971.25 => 0.36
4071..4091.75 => -0.17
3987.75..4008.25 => -0.25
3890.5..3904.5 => -0.20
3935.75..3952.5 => 0.16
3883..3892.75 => 0.06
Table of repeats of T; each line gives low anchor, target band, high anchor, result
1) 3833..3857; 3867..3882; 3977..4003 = 0.14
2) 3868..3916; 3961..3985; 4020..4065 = 0.41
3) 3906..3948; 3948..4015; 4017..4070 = 0.01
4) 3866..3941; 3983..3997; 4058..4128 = -0.15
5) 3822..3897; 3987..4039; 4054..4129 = -0.20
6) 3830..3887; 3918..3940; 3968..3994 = 0.28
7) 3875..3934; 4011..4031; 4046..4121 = -0.21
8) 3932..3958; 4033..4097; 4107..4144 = -0.19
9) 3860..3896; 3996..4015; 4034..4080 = -0.19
